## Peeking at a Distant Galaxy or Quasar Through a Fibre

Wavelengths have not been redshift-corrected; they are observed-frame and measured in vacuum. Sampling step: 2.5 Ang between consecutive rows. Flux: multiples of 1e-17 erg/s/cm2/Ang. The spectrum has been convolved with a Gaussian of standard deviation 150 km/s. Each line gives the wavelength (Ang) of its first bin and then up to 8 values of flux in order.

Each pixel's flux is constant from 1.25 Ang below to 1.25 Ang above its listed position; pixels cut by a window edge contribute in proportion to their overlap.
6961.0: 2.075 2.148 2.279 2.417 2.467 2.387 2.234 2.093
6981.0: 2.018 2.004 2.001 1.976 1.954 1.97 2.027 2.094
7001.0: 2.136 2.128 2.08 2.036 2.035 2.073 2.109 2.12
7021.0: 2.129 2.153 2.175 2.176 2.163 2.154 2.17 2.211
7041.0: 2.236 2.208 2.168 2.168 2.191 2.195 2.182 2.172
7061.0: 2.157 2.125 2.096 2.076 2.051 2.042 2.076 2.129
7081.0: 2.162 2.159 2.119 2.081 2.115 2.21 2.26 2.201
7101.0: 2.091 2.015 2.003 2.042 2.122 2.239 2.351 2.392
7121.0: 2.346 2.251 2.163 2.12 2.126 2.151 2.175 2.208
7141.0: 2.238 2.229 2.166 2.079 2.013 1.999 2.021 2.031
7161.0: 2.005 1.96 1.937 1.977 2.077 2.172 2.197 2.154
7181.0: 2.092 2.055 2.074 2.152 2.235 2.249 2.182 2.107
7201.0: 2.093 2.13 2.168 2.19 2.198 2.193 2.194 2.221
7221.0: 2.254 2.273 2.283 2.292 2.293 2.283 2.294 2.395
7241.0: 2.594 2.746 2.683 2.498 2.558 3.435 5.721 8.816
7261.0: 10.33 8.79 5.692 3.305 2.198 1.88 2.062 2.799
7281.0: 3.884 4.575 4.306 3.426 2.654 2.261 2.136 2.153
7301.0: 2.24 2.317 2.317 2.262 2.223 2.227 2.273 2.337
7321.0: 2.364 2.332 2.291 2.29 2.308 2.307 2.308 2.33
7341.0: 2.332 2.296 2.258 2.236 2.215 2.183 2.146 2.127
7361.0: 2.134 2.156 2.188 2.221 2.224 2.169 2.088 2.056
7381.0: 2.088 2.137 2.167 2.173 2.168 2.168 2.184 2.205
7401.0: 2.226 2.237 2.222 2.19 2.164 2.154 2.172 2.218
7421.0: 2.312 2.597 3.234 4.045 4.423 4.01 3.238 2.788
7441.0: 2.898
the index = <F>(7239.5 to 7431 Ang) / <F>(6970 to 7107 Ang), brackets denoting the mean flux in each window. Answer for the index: 1.3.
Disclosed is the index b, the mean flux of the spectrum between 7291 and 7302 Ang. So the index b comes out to 2.25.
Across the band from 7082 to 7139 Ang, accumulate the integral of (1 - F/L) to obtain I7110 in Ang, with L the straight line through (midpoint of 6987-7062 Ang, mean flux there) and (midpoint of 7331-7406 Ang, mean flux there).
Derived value -0.73 Ang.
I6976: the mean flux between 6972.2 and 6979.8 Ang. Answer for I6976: 2.24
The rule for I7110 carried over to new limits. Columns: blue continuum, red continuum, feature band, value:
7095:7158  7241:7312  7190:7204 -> 3.4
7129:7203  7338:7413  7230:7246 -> -2.4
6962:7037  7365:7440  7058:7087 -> 1.1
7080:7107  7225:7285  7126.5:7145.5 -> 2.9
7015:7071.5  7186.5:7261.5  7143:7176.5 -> 7.1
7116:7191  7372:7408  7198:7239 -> -1.7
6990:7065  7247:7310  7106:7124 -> 3.1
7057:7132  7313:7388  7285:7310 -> -4.3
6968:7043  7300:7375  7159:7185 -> 1.5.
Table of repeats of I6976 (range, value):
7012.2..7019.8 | 2.1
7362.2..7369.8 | 2.19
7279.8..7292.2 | 3.77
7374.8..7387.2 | 2.11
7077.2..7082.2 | 2.14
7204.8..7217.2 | 2.19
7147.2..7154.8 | 2.03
